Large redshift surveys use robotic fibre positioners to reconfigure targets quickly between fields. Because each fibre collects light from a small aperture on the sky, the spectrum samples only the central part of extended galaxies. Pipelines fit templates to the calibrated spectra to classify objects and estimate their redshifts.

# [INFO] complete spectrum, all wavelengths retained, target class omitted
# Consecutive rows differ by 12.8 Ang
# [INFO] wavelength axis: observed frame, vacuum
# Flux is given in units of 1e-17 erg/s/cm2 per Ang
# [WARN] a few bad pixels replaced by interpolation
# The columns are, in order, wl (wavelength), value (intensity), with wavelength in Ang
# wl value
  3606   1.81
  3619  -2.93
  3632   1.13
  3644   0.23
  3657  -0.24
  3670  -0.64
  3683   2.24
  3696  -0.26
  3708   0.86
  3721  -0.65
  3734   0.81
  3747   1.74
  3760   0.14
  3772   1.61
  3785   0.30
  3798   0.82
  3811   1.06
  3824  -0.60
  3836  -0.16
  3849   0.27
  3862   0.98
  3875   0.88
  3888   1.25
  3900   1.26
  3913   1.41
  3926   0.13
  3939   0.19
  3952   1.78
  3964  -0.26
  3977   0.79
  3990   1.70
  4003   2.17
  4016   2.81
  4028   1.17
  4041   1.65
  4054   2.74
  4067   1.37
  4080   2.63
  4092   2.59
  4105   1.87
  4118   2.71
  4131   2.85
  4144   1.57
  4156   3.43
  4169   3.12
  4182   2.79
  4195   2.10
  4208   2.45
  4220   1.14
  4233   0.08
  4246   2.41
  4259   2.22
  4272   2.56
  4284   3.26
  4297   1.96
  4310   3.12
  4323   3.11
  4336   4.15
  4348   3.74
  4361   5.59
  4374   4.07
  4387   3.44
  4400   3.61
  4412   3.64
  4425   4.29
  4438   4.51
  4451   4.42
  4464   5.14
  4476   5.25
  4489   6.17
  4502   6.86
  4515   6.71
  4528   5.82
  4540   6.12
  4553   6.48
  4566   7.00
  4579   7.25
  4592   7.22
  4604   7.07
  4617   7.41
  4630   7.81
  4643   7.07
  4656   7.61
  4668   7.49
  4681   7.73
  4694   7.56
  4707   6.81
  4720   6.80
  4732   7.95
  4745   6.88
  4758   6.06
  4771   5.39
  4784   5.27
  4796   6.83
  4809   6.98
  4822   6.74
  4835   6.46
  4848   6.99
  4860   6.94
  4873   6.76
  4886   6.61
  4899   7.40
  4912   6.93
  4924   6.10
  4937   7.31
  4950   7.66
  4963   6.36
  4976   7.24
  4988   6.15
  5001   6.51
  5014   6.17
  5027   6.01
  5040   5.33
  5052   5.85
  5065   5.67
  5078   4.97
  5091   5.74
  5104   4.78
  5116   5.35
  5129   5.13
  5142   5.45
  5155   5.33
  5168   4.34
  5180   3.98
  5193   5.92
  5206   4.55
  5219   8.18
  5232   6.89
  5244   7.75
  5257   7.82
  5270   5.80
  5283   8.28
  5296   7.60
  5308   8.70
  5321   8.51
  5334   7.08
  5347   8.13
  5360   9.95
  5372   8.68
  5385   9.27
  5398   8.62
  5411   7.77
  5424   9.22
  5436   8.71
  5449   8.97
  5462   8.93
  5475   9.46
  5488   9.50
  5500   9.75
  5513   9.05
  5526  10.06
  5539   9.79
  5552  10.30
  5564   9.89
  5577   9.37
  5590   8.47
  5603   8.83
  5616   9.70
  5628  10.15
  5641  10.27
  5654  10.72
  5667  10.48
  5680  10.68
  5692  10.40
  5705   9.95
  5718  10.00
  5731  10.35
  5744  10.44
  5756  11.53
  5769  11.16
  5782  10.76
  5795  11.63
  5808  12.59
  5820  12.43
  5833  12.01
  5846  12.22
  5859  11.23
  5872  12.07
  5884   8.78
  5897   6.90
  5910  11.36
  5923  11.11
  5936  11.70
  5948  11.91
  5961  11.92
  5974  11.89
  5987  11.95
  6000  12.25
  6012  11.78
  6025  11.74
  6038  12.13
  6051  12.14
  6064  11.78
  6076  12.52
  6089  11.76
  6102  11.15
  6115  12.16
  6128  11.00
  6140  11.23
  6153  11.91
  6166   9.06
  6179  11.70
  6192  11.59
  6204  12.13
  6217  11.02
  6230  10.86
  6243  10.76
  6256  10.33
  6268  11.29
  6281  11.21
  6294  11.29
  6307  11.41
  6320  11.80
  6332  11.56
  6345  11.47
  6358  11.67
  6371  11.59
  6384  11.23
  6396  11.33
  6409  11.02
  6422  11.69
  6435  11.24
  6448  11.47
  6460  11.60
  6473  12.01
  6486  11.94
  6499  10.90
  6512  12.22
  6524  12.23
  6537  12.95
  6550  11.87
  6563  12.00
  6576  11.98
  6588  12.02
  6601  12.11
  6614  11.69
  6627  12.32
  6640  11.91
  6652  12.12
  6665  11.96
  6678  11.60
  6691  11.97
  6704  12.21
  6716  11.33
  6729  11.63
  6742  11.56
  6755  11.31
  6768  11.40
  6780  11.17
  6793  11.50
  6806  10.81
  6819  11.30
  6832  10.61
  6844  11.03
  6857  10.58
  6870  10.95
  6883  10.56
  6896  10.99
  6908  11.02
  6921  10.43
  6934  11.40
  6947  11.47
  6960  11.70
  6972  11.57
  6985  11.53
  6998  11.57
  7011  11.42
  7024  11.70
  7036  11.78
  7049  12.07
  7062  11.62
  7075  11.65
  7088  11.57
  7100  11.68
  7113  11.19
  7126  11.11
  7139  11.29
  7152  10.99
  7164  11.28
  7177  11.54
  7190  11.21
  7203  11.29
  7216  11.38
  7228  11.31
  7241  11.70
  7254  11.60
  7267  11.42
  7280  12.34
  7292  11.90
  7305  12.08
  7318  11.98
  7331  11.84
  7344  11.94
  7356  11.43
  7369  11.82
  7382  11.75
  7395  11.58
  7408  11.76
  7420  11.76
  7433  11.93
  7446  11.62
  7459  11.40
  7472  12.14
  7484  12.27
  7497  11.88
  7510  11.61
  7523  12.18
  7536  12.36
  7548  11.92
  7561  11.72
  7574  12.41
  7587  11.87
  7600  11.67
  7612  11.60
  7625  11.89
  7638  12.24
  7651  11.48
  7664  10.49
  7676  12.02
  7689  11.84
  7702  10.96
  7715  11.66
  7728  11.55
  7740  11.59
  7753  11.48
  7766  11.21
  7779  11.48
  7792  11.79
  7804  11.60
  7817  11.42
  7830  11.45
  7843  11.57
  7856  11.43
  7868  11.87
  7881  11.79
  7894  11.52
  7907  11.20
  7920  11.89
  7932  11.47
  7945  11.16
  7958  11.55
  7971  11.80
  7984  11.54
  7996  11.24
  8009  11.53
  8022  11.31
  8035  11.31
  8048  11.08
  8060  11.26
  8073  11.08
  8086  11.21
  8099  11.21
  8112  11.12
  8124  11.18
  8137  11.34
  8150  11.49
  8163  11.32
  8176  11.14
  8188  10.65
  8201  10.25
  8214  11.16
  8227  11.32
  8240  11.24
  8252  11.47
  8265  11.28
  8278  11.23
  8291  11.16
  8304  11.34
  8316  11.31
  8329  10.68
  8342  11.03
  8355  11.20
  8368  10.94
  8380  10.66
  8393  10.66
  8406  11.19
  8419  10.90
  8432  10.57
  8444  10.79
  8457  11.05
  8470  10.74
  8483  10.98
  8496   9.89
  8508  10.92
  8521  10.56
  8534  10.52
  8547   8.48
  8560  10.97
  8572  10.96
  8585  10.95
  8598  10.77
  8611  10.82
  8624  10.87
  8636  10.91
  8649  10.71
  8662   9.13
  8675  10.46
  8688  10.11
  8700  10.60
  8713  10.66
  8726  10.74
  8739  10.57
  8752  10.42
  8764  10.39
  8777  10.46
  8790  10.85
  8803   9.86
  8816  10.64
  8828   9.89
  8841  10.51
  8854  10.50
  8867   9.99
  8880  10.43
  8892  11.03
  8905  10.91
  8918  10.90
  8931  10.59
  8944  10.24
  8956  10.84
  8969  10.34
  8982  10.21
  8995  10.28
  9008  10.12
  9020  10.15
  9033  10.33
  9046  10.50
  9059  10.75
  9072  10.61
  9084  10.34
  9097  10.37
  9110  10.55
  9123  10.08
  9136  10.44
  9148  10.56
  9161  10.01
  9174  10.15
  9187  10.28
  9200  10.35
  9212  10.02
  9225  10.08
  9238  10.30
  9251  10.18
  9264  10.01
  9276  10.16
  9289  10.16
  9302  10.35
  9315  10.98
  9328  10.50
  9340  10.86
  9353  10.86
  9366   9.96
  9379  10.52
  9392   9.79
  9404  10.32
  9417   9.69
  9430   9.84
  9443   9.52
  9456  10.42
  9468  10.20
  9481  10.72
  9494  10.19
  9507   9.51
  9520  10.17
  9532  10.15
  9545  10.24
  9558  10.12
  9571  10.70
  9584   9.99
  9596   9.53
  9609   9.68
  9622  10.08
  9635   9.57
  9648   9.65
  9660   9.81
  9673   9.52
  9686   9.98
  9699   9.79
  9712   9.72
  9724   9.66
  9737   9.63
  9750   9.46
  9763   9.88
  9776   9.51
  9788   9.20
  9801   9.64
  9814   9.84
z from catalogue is 0.000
